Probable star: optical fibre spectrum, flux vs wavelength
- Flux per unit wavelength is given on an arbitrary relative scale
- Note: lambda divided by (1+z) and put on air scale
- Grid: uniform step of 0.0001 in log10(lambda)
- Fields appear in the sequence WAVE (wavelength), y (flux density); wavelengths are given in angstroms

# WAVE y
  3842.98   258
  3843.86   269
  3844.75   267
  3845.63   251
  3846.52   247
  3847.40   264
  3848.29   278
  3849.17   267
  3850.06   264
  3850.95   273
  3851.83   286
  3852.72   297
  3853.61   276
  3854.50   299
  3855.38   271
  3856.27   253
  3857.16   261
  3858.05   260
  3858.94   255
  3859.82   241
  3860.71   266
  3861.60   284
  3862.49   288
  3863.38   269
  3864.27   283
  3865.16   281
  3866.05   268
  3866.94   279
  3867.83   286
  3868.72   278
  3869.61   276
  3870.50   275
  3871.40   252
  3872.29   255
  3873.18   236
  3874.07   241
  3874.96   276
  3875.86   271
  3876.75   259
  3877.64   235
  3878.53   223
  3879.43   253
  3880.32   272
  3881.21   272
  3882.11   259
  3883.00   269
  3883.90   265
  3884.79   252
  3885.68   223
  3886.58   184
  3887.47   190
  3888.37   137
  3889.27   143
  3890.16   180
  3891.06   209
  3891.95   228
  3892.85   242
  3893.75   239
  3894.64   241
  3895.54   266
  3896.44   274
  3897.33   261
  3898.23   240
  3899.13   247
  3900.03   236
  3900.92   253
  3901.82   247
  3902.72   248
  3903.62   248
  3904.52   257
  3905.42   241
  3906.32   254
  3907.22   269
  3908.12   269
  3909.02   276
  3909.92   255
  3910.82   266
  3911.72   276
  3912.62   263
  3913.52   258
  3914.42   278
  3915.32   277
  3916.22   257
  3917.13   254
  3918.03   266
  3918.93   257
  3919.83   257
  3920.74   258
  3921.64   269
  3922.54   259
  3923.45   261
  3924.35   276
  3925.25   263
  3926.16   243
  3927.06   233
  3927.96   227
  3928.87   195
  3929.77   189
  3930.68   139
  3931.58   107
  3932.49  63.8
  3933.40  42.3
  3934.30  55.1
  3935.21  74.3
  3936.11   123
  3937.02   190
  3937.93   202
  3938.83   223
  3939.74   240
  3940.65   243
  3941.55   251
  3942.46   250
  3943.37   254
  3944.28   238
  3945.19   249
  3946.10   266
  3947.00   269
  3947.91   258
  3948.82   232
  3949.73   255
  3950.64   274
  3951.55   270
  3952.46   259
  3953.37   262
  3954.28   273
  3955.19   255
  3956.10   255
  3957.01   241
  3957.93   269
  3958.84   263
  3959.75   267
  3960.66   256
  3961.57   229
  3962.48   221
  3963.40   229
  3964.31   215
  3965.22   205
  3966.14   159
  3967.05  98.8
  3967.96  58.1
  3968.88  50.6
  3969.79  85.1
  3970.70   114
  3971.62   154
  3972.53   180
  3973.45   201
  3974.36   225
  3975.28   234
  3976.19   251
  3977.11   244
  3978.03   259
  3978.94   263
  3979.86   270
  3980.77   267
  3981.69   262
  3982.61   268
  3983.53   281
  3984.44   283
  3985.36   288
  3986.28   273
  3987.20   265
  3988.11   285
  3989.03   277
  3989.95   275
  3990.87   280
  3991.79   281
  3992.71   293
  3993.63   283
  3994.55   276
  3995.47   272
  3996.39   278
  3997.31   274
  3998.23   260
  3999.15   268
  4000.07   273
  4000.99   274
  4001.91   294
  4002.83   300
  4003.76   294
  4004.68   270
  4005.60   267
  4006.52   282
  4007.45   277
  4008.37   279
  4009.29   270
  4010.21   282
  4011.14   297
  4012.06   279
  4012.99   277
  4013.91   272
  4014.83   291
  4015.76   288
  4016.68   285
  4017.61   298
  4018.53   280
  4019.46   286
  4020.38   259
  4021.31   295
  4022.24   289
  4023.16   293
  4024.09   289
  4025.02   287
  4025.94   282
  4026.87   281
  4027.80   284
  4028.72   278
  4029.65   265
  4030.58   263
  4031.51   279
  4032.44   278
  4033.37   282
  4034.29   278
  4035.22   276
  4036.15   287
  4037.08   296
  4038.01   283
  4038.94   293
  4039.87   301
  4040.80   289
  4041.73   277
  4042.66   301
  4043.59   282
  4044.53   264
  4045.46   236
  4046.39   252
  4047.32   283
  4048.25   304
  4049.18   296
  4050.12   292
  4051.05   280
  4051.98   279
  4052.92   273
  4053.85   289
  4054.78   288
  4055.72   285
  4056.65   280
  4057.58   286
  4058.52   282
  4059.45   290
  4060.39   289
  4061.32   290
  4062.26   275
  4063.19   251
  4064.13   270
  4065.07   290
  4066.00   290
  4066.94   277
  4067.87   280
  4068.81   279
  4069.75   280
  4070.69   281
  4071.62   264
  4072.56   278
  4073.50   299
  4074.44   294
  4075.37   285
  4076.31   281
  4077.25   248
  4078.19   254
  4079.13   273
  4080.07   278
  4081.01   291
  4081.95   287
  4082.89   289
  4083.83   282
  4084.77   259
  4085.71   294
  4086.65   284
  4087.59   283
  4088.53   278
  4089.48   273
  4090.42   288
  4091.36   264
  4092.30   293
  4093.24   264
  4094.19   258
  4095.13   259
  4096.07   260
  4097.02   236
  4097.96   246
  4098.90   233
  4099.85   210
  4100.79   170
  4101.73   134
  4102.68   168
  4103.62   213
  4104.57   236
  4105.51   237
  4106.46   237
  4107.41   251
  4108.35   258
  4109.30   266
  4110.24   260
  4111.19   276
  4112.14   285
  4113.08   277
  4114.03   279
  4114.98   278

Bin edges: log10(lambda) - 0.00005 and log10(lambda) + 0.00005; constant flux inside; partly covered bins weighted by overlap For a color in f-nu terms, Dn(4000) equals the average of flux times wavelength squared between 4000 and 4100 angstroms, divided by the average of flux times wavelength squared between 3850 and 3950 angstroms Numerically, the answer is 1.2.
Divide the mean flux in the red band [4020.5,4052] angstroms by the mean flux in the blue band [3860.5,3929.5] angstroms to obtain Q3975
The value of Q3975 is 1.1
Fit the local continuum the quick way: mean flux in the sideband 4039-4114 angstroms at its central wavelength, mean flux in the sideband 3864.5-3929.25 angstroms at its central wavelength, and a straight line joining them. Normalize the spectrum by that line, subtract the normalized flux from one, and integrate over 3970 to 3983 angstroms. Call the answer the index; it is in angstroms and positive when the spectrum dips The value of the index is 1.7 angstroms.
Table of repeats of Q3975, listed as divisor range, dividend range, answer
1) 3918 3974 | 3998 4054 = 1.34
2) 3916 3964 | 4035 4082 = 1.24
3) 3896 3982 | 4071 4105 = 1.14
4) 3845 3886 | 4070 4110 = 0.97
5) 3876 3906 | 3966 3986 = 0.87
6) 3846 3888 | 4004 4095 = 1.07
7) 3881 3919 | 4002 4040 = 1.16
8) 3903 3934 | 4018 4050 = 1.20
